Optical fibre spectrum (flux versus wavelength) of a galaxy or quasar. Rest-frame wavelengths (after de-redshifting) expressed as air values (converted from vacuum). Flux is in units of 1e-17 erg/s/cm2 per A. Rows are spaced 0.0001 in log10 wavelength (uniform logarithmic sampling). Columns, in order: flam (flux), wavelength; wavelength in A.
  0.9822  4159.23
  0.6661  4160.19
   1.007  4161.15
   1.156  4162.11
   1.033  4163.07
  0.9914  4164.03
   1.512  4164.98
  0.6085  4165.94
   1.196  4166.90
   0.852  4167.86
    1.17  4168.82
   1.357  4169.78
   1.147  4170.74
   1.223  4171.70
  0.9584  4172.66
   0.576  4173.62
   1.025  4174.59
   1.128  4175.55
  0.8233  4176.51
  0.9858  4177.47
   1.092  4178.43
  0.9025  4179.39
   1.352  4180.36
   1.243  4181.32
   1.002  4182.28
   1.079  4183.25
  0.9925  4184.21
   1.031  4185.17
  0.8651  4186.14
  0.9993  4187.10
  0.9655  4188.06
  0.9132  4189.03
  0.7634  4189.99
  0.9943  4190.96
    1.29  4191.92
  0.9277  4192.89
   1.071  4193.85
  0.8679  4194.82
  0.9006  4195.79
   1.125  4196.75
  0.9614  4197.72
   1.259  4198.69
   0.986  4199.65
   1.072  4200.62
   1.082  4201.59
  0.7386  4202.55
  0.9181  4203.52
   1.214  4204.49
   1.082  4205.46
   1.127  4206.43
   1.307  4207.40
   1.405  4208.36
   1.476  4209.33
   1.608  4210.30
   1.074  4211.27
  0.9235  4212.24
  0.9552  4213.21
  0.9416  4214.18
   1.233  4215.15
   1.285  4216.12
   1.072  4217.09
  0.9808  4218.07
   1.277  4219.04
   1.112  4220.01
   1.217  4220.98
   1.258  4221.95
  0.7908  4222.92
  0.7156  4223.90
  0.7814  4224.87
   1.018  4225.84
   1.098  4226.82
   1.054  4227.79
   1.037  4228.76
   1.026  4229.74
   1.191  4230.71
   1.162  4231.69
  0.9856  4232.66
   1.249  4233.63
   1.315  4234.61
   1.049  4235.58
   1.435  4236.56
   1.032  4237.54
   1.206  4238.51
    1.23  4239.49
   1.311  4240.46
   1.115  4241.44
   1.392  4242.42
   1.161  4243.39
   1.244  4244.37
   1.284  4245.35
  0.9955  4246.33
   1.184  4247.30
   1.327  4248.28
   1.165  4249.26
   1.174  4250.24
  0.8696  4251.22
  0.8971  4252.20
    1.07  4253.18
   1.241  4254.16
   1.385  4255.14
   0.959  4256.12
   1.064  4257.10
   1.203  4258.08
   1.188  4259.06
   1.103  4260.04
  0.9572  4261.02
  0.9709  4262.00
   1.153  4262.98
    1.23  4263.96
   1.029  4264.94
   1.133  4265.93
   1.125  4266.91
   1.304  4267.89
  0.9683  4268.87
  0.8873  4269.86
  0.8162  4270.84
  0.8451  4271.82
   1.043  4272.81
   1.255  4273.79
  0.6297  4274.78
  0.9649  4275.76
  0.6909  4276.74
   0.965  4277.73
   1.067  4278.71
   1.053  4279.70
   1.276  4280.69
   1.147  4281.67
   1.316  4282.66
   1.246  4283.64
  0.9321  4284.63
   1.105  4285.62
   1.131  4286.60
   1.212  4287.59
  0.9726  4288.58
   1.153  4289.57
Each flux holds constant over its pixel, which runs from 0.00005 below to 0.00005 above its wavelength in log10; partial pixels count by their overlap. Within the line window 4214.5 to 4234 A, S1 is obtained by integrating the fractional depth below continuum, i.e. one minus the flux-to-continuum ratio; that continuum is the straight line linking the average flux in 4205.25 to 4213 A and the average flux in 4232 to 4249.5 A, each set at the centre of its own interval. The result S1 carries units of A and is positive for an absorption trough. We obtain 2.4 A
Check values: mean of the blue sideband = 1.25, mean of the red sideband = 1.2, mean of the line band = 1.08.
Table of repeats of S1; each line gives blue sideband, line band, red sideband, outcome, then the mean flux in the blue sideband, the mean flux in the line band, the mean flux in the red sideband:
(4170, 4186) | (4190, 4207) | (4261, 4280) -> 0.0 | 1.04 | 1.03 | 1.01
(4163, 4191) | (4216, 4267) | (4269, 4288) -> -4.7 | 1.03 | 1.12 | 1.03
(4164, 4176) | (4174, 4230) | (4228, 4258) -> 2.3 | 1.06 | 1.06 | 1.16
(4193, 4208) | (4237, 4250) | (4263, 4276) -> -2.2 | 1.05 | 1.2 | 1.02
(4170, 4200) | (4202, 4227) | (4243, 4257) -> -0.7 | 1.02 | 1.1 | 1.14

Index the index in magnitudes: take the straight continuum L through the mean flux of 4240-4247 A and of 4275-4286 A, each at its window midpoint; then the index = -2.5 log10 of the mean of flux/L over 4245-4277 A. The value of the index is 0.07 mag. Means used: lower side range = 1.21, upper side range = 1.06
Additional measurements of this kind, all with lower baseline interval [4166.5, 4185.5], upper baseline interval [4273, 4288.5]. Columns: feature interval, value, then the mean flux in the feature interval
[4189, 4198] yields 0.08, 0.985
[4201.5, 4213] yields -0.10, 1.16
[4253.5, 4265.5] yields -0.06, 1.12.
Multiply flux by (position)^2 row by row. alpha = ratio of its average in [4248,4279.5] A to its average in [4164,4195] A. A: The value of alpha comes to 1.06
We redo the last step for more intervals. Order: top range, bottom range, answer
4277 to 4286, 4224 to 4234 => 1.09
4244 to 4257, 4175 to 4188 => 1.13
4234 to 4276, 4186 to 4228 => 1.07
